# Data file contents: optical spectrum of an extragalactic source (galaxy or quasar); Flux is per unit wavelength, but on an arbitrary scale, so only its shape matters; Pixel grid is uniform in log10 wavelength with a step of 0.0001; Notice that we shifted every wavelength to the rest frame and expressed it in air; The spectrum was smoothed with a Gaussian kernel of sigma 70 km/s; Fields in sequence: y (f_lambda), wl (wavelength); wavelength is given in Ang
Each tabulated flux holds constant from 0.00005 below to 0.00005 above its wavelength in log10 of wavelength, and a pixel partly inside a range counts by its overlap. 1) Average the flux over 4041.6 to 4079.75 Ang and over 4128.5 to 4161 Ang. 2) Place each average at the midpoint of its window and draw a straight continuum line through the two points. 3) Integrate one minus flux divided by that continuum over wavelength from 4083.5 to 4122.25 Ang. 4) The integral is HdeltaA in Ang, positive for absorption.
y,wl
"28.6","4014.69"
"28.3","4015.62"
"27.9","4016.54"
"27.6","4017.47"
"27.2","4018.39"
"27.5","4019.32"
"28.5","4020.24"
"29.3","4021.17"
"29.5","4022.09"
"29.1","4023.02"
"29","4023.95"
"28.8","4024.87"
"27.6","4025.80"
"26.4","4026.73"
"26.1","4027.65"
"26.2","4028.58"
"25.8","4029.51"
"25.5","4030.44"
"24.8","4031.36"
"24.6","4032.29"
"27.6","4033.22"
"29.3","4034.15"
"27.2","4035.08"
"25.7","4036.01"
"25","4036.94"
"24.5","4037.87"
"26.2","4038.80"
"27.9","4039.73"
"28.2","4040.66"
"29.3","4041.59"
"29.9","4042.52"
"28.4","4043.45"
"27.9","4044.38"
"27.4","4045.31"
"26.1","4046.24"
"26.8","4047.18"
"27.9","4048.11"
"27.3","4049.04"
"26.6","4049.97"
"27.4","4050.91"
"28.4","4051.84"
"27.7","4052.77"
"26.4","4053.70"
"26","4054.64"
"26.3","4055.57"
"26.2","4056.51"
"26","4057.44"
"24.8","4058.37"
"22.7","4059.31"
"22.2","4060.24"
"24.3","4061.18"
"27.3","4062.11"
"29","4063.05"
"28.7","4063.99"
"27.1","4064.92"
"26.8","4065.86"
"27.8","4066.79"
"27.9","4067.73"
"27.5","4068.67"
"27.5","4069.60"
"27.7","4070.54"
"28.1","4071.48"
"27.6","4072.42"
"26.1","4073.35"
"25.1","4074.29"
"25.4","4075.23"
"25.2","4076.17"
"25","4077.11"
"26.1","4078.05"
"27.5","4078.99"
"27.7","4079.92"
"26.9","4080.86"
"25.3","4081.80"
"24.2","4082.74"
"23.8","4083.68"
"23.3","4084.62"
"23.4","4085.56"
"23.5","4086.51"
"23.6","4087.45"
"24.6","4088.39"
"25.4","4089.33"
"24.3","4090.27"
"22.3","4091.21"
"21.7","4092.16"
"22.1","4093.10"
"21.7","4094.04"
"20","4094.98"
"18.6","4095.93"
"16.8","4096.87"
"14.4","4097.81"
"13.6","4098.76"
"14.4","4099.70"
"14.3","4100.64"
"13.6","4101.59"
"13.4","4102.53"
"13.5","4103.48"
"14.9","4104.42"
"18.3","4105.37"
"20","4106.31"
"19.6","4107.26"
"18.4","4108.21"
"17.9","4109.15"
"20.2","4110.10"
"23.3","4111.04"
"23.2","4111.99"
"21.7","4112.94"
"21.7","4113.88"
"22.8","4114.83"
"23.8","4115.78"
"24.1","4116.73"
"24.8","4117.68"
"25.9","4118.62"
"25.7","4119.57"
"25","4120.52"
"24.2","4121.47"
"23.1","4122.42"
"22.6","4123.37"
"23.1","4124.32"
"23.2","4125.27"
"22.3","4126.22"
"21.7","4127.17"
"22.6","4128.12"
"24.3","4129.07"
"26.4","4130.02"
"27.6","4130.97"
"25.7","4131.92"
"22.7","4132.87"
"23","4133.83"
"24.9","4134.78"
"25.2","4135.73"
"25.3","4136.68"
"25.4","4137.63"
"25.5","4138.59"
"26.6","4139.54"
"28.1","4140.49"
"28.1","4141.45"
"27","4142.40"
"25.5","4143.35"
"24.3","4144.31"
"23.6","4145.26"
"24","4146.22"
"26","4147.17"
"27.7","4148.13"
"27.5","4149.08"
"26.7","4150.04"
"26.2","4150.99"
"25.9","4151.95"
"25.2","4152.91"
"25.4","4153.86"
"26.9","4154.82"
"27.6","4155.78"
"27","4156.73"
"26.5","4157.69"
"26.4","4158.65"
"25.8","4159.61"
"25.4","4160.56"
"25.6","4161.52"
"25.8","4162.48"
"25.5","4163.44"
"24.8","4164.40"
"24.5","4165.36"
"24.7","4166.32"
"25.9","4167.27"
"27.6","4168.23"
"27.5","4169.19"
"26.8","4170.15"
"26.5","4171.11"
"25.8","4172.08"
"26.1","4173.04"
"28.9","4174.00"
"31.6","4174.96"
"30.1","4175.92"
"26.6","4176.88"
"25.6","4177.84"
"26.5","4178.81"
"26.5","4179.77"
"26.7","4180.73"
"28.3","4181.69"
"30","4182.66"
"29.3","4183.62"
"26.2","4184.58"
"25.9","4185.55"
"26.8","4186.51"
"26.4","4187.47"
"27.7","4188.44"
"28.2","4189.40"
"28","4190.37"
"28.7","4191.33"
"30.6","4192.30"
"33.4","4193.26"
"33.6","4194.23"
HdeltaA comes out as 8.3 Ang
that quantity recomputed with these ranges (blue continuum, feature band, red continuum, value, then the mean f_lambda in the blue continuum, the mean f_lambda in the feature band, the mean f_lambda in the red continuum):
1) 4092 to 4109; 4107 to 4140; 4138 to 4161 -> -3.42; 17.1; 23.6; 26.2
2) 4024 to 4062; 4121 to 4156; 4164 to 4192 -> 2.45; 26.6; 25.1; 27.2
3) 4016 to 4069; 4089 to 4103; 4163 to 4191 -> 4.50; 27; 18.4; 27.1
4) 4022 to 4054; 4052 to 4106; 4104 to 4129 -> 2.70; 27.2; 23.4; 22.1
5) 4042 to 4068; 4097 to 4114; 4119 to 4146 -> 5.32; 26.8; 17.5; 24.7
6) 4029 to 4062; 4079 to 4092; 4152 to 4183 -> 1.00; 26.5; 24.5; 26.7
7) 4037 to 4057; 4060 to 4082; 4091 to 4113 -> -3.32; 27.2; 26.7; 18.1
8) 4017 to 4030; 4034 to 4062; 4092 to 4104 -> -2.99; 27.7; 26.6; 16.6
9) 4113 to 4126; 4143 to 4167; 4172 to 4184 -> 0.44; 23.7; 25.8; 27.9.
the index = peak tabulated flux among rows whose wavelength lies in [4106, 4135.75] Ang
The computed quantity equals 27.6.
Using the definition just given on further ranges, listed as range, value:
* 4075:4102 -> 27.7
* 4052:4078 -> 29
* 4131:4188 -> 31.6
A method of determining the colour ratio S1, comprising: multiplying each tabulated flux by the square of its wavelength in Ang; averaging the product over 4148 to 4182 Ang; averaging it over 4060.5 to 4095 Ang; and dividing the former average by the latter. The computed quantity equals 1.09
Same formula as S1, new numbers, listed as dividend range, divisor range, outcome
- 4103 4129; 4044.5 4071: 0.84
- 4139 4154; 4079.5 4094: 1.12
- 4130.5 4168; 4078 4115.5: 1.28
